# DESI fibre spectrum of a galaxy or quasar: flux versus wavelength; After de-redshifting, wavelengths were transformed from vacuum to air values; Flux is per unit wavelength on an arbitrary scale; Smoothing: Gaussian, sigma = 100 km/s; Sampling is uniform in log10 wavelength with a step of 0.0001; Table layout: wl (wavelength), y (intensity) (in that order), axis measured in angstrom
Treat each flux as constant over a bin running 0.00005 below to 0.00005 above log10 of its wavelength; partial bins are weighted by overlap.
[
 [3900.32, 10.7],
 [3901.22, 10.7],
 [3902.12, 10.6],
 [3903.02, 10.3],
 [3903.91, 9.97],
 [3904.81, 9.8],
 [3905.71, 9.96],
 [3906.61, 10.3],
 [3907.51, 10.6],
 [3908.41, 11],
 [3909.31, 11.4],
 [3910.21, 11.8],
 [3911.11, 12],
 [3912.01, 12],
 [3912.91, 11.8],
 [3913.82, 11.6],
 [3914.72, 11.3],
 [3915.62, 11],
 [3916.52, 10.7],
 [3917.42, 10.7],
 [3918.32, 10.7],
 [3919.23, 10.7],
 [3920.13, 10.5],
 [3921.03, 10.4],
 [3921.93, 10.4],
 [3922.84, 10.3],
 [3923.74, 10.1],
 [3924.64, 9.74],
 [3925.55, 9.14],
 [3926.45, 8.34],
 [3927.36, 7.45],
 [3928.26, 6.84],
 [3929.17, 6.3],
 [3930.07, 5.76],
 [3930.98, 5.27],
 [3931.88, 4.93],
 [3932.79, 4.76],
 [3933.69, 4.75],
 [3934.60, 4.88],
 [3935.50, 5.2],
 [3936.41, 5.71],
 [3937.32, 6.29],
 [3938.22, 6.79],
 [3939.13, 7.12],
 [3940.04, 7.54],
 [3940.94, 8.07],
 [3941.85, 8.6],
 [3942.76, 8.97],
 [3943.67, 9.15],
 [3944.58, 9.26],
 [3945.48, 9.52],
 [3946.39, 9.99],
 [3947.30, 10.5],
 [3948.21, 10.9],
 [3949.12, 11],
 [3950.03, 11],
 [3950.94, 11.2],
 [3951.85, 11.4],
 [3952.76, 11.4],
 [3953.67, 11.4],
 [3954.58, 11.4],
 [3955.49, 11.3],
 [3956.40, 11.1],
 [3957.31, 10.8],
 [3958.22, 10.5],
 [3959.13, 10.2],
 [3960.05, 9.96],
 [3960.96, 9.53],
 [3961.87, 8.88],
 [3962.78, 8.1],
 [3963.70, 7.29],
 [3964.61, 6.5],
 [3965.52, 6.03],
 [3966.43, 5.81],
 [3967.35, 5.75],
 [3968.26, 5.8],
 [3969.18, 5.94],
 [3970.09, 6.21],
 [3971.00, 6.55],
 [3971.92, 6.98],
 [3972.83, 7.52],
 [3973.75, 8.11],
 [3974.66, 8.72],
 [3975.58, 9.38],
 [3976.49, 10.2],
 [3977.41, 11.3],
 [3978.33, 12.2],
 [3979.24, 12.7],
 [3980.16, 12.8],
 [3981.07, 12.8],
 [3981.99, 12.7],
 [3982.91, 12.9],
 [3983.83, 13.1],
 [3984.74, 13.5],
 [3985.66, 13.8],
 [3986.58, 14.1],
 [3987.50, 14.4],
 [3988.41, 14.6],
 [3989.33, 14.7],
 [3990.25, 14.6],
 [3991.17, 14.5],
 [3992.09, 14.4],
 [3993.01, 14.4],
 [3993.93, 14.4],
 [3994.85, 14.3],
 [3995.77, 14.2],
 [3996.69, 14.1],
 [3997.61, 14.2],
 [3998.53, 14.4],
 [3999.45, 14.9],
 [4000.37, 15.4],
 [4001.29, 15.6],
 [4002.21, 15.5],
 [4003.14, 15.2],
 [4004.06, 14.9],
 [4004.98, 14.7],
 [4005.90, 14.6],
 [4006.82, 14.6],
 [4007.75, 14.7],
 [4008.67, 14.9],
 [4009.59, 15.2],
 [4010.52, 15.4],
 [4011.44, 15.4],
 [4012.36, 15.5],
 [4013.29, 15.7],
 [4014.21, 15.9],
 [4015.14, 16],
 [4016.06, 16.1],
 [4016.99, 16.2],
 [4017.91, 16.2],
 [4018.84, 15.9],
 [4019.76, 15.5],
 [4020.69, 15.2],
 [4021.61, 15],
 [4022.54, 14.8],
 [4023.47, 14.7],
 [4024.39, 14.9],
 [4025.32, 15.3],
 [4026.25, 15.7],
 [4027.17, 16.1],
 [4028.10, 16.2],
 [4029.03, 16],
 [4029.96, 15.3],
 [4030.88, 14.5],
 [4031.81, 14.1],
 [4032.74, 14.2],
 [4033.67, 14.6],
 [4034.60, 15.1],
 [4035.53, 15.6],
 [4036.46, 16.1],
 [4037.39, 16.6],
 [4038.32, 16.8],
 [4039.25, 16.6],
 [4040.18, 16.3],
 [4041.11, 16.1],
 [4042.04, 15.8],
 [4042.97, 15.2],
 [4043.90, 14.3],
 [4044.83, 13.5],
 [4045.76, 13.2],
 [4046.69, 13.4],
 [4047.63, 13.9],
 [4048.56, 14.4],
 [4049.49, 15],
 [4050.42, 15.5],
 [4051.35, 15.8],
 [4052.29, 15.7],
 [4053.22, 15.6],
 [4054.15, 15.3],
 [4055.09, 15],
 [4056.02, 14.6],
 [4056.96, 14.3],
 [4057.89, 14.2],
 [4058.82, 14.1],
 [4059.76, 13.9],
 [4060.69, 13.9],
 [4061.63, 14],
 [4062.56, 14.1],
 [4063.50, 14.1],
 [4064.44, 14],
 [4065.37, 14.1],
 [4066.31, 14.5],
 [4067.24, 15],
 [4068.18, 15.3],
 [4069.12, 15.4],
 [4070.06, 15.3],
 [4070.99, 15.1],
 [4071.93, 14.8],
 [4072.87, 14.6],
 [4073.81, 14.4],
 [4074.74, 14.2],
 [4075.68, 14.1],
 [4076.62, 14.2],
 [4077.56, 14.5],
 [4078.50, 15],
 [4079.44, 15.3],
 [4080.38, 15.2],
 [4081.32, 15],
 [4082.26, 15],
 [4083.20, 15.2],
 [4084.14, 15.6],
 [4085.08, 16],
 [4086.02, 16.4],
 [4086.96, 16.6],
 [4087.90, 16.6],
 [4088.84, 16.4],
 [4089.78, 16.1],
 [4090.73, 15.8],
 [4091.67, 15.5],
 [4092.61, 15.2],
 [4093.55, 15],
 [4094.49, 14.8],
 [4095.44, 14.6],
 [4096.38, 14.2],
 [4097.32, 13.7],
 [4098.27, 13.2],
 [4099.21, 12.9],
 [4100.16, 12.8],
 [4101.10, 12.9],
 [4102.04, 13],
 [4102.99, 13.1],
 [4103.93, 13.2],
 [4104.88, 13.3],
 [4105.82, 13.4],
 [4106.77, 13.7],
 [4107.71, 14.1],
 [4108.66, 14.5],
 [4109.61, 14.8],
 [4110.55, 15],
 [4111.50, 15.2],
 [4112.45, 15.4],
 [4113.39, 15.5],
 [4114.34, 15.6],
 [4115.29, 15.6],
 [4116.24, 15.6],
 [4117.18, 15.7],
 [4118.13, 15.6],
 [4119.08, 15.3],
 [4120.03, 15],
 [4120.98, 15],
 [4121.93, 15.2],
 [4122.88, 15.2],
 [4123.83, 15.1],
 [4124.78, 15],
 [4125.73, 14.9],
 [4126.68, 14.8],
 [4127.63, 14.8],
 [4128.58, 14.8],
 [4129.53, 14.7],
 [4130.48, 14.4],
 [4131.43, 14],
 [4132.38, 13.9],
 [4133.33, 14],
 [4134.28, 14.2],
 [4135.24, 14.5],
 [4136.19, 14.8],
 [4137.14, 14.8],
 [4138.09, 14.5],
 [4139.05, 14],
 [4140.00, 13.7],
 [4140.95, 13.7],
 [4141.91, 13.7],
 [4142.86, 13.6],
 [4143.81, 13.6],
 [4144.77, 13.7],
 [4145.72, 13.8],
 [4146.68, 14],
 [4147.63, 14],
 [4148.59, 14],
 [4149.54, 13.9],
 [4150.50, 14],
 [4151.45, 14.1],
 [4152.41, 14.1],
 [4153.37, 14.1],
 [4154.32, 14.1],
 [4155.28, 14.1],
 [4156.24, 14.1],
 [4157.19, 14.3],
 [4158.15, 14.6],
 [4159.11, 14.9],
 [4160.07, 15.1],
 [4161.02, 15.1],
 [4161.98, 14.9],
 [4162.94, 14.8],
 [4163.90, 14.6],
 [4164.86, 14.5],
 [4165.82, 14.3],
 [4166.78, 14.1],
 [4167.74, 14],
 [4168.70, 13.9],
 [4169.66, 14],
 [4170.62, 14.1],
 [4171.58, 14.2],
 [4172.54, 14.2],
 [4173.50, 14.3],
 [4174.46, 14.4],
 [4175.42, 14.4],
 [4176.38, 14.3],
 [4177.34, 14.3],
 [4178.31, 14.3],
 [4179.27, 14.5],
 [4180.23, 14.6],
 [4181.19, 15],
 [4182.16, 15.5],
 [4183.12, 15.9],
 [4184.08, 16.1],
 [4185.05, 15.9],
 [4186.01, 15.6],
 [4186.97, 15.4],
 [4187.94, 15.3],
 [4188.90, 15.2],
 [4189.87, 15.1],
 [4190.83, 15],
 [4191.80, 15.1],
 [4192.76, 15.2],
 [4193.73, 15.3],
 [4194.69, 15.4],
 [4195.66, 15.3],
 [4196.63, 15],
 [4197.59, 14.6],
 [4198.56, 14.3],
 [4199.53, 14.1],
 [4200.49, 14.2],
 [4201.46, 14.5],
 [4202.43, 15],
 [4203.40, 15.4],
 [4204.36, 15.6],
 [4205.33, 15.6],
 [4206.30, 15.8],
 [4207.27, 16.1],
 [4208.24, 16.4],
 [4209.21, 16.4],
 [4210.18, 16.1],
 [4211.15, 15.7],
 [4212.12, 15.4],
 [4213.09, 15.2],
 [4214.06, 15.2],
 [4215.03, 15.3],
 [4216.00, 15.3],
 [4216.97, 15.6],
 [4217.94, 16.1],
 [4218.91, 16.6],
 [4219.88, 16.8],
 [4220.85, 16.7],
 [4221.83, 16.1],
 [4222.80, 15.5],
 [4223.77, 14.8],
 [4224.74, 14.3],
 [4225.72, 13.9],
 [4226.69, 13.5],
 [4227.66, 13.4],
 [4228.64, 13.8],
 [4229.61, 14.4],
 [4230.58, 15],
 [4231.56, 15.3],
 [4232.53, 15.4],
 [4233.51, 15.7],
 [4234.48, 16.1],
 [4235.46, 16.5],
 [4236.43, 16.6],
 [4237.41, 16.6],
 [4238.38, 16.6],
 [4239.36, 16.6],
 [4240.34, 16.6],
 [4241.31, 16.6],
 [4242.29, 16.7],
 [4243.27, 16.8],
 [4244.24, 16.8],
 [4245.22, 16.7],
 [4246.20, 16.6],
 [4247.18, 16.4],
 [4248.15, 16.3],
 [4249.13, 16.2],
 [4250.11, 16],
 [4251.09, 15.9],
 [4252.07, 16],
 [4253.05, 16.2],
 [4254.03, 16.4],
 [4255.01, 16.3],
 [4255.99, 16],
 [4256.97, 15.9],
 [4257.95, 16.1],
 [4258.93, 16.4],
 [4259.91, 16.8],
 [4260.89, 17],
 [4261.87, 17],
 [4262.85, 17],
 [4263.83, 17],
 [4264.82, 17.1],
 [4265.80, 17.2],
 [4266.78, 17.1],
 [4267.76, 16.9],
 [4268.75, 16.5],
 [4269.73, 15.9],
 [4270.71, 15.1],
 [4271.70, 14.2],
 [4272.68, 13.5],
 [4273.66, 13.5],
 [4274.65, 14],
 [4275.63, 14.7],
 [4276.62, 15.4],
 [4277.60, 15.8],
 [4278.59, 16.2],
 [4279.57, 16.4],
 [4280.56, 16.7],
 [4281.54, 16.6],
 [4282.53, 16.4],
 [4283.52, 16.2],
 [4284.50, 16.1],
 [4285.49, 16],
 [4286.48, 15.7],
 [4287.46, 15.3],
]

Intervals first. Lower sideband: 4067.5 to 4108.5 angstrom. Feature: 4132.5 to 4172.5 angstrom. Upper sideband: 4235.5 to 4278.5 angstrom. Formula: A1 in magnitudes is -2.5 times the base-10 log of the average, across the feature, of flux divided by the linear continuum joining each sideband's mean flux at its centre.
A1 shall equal 0.08 mag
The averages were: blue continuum 14.7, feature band 14.2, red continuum 16.2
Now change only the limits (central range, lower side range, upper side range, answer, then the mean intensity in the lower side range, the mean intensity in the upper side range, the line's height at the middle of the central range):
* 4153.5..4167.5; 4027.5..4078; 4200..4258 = 0.065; 14.9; 15.8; 15.4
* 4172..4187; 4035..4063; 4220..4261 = 0.049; 15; 15.9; 15.6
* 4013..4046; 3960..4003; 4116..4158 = -0.244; 11.4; 14.4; 12.3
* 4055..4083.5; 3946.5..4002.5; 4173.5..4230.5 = -0.134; 11.3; 15.2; 12.9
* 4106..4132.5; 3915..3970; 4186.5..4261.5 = -0.146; 8.65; 15.7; 13.1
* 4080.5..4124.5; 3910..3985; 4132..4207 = -0.148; 9.23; 14.6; 13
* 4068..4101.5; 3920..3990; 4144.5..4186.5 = -0.193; 9.3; 14.5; 12.5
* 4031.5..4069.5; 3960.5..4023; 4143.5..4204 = -0.120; 12.7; 14.6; 13.3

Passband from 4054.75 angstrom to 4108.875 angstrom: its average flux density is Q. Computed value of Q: 14.6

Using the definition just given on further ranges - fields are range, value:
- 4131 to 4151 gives 14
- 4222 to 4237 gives 15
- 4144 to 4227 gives 14.9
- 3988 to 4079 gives 15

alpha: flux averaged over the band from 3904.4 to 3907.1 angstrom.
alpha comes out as 10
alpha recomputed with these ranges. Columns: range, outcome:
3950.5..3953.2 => 11.3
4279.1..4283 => 16.5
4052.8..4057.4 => 14.9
